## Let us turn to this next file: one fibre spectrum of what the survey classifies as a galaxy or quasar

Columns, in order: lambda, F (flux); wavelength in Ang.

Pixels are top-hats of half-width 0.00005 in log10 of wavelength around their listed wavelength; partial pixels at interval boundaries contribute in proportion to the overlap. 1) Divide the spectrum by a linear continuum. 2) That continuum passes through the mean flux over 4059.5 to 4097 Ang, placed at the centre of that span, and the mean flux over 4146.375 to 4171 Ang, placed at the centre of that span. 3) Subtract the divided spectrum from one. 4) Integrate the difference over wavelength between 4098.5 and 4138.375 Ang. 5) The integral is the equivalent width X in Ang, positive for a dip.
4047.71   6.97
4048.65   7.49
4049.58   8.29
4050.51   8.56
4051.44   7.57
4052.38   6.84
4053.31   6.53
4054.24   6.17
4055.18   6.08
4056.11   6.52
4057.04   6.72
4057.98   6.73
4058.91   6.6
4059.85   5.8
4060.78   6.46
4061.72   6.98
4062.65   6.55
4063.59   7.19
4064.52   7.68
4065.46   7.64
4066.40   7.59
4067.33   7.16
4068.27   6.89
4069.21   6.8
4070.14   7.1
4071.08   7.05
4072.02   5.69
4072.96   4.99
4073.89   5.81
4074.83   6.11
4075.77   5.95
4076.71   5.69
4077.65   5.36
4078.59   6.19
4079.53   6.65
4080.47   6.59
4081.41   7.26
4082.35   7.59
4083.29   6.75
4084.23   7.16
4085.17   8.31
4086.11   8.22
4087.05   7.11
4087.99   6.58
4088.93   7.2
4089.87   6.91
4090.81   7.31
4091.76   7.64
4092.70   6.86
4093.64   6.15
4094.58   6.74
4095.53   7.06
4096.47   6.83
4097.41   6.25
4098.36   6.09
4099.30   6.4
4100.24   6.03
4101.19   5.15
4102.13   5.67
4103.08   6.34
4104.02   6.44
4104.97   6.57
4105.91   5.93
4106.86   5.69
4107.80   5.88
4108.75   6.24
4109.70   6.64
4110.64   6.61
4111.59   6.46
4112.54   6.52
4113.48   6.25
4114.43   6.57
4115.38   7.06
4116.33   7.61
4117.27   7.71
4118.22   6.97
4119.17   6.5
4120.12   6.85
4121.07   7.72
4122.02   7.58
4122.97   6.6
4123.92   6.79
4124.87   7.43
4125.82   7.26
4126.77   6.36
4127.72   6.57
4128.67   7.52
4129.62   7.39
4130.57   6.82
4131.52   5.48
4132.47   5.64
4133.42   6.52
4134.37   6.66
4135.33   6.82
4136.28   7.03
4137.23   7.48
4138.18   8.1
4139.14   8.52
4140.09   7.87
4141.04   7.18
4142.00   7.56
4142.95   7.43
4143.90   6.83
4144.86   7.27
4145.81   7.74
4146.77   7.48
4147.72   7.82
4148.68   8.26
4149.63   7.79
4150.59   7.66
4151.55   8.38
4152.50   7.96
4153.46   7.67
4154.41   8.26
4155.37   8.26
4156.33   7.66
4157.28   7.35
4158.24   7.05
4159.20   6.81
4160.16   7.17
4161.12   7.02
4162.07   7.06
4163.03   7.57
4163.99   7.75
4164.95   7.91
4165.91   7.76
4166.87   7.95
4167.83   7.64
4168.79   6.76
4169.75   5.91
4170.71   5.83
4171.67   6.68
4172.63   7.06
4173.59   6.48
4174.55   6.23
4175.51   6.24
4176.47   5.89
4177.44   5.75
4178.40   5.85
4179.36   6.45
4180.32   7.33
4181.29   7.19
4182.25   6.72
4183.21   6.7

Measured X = 2.8 Ang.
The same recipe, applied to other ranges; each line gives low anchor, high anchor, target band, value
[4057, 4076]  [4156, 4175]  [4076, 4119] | 0.87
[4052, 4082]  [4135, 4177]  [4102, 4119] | 1.01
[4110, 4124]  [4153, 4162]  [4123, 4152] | -0.19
